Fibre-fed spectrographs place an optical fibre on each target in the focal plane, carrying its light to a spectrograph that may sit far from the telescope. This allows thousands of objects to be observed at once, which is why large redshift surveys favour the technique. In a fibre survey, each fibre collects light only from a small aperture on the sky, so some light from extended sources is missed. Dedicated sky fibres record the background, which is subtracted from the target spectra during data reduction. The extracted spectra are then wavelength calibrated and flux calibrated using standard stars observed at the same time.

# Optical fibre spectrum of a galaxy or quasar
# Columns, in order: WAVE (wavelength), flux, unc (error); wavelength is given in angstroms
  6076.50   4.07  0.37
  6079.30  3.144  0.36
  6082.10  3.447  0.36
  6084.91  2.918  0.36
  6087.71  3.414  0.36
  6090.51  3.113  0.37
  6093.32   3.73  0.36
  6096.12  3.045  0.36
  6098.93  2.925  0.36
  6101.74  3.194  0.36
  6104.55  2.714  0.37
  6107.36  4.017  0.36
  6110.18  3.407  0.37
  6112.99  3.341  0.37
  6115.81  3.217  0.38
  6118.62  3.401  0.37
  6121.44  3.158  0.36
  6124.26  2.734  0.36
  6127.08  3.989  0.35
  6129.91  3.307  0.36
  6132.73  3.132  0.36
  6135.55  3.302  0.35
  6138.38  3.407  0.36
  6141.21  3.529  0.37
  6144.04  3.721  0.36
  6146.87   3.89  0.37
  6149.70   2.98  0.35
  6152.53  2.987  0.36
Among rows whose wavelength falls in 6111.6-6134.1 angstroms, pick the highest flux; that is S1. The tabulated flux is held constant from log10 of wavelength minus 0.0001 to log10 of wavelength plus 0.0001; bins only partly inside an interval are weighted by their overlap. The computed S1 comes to 3.989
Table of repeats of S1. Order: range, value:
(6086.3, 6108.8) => 4.017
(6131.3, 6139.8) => 3.407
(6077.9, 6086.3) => 3.447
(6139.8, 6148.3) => 3.89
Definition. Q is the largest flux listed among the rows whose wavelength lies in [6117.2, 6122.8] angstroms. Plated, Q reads 3.401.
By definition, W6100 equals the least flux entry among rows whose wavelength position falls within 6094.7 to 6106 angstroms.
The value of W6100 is 2.714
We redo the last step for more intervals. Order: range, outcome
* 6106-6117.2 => 3.217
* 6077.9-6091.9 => 2.918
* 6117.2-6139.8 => 2.734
